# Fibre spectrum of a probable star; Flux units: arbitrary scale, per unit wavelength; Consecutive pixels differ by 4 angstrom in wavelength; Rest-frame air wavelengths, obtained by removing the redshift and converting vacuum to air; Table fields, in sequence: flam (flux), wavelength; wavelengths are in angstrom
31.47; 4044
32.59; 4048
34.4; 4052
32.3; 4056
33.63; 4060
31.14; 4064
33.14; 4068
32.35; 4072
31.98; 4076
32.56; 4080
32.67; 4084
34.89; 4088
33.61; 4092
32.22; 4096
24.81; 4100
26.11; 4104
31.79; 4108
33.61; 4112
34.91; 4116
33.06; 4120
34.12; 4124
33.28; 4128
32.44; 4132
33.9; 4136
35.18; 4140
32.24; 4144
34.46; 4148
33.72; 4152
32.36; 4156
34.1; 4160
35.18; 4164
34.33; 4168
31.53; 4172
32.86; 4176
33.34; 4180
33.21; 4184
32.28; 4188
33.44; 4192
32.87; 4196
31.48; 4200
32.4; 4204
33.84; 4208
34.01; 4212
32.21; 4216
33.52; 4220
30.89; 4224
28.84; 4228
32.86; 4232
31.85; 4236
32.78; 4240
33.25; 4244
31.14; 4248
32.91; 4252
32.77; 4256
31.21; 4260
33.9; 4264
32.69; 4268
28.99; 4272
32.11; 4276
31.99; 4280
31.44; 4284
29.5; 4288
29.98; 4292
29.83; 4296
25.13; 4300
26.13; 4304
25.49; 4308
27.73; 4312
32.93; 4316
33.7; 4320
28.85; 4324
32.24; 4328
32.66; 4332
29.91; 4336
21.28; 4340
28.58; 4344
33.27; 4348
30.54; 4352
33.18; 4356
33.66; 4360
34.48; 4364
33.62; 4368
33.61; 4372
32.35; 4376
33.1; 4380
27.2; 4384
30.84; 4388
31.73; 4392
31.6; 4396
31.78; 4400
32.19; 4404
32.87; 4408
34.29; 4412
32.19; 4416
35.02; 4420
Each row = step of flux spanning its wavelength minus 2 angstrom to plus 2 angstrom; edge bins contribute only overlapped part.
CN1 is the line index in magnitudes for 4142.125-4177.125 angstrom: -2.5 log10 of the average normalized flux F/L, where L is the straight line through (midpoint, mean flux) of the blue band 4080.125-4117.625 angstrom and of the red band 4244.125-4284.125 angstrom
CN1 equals -0.06 mag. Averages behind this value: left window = 31.6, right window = 32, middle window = 33.4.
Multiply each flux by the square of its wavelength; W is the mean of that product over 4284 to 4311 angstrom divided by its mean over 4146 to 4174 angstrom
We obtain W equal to 0.9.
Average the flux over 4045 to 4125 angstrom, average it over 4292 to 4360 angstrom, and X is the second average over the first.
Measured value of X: 0.92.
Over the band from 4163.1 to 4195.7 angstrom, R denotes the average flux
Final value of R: 33.2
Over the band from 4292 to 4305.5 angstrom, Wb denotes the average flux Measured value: 27.5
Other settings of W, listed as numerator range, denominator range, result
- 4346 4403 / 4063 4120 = 1.15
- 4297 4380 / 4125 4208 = 1.00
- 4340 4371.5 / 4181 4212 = 1.04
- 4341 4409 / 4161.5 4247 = 1.06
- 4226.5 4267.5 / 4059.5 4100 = 1.08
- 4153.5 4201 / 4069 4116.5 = 1.09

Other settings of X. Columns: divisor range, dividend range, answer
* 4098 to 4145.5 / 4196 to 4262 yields 1.00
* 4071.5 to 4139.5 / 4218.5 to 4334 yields 0.96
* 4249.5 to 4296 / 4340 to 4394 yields 1.00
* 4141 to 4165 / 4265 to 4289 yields 0.93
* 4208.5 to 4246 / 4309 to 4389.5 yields 0.96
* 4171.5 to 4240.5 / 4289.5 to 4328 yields 0.89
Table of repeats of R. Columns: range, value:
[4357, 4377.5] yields 33.6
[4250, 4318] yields 30.3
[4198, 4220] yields 32.9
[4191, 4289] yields 32.1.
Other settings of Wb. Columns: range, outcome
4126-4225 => 33.2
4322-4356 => 29.9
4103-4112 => 30.3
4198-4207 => 32.2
